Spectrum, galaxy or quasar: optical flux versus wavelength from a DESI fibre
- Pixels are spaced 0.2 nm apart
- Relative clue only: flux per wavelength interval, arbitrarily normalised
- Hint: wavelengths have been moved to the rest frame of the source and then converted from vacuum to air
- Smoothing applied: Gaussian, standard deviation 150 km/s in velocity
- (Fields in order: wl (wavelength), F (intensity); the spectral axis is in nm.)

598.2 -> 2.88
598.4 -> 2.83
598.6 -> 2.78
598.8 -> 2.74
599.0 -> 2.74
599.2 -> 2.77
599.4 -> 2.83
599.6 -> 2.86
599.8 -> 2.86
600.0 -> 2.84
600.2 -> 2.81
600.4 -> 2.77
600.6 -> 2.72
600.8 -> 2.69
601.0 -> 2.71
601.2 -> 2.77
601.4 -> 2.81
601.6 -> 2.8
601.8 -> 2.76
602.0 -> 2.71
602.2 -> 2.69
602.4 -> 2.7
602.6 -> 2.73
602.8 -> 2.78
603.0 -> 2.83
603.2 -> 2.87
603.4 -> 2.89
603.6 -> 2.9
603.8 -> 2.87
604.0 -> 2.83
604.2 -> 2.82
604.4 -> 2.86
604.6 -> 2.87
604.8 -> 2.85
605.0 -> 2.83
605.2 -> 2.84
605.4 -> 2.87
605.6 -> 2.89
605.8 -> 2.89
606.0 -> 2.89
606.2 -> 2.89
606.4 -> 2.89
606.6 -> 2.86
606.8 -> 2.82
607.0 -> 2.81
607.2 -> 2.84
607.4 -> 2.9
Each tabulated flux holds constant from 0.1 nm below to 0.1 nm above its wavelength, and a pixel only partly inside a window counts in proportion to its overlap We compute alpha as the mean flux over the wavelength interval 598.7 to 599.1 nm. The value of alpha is 2.74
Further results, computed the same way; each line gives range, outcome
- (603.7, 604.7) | 2.85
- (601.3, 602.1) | 2.77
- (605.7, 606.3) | 2.89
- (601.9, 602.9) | 2.72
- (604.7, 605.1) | 2.84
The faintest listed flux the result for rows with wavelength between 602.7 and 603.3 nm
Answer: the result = 2.78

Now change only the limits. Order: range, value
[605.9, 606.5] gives 2.89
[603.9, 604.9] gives 2.82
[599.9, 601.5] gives 2.69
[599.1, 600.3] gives 2.77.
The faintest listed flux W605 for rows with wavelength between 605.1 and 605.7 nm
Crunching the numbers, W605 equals 2.84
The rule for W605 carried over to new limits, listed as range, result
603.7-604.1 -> 2.83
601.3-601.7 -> 2.8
